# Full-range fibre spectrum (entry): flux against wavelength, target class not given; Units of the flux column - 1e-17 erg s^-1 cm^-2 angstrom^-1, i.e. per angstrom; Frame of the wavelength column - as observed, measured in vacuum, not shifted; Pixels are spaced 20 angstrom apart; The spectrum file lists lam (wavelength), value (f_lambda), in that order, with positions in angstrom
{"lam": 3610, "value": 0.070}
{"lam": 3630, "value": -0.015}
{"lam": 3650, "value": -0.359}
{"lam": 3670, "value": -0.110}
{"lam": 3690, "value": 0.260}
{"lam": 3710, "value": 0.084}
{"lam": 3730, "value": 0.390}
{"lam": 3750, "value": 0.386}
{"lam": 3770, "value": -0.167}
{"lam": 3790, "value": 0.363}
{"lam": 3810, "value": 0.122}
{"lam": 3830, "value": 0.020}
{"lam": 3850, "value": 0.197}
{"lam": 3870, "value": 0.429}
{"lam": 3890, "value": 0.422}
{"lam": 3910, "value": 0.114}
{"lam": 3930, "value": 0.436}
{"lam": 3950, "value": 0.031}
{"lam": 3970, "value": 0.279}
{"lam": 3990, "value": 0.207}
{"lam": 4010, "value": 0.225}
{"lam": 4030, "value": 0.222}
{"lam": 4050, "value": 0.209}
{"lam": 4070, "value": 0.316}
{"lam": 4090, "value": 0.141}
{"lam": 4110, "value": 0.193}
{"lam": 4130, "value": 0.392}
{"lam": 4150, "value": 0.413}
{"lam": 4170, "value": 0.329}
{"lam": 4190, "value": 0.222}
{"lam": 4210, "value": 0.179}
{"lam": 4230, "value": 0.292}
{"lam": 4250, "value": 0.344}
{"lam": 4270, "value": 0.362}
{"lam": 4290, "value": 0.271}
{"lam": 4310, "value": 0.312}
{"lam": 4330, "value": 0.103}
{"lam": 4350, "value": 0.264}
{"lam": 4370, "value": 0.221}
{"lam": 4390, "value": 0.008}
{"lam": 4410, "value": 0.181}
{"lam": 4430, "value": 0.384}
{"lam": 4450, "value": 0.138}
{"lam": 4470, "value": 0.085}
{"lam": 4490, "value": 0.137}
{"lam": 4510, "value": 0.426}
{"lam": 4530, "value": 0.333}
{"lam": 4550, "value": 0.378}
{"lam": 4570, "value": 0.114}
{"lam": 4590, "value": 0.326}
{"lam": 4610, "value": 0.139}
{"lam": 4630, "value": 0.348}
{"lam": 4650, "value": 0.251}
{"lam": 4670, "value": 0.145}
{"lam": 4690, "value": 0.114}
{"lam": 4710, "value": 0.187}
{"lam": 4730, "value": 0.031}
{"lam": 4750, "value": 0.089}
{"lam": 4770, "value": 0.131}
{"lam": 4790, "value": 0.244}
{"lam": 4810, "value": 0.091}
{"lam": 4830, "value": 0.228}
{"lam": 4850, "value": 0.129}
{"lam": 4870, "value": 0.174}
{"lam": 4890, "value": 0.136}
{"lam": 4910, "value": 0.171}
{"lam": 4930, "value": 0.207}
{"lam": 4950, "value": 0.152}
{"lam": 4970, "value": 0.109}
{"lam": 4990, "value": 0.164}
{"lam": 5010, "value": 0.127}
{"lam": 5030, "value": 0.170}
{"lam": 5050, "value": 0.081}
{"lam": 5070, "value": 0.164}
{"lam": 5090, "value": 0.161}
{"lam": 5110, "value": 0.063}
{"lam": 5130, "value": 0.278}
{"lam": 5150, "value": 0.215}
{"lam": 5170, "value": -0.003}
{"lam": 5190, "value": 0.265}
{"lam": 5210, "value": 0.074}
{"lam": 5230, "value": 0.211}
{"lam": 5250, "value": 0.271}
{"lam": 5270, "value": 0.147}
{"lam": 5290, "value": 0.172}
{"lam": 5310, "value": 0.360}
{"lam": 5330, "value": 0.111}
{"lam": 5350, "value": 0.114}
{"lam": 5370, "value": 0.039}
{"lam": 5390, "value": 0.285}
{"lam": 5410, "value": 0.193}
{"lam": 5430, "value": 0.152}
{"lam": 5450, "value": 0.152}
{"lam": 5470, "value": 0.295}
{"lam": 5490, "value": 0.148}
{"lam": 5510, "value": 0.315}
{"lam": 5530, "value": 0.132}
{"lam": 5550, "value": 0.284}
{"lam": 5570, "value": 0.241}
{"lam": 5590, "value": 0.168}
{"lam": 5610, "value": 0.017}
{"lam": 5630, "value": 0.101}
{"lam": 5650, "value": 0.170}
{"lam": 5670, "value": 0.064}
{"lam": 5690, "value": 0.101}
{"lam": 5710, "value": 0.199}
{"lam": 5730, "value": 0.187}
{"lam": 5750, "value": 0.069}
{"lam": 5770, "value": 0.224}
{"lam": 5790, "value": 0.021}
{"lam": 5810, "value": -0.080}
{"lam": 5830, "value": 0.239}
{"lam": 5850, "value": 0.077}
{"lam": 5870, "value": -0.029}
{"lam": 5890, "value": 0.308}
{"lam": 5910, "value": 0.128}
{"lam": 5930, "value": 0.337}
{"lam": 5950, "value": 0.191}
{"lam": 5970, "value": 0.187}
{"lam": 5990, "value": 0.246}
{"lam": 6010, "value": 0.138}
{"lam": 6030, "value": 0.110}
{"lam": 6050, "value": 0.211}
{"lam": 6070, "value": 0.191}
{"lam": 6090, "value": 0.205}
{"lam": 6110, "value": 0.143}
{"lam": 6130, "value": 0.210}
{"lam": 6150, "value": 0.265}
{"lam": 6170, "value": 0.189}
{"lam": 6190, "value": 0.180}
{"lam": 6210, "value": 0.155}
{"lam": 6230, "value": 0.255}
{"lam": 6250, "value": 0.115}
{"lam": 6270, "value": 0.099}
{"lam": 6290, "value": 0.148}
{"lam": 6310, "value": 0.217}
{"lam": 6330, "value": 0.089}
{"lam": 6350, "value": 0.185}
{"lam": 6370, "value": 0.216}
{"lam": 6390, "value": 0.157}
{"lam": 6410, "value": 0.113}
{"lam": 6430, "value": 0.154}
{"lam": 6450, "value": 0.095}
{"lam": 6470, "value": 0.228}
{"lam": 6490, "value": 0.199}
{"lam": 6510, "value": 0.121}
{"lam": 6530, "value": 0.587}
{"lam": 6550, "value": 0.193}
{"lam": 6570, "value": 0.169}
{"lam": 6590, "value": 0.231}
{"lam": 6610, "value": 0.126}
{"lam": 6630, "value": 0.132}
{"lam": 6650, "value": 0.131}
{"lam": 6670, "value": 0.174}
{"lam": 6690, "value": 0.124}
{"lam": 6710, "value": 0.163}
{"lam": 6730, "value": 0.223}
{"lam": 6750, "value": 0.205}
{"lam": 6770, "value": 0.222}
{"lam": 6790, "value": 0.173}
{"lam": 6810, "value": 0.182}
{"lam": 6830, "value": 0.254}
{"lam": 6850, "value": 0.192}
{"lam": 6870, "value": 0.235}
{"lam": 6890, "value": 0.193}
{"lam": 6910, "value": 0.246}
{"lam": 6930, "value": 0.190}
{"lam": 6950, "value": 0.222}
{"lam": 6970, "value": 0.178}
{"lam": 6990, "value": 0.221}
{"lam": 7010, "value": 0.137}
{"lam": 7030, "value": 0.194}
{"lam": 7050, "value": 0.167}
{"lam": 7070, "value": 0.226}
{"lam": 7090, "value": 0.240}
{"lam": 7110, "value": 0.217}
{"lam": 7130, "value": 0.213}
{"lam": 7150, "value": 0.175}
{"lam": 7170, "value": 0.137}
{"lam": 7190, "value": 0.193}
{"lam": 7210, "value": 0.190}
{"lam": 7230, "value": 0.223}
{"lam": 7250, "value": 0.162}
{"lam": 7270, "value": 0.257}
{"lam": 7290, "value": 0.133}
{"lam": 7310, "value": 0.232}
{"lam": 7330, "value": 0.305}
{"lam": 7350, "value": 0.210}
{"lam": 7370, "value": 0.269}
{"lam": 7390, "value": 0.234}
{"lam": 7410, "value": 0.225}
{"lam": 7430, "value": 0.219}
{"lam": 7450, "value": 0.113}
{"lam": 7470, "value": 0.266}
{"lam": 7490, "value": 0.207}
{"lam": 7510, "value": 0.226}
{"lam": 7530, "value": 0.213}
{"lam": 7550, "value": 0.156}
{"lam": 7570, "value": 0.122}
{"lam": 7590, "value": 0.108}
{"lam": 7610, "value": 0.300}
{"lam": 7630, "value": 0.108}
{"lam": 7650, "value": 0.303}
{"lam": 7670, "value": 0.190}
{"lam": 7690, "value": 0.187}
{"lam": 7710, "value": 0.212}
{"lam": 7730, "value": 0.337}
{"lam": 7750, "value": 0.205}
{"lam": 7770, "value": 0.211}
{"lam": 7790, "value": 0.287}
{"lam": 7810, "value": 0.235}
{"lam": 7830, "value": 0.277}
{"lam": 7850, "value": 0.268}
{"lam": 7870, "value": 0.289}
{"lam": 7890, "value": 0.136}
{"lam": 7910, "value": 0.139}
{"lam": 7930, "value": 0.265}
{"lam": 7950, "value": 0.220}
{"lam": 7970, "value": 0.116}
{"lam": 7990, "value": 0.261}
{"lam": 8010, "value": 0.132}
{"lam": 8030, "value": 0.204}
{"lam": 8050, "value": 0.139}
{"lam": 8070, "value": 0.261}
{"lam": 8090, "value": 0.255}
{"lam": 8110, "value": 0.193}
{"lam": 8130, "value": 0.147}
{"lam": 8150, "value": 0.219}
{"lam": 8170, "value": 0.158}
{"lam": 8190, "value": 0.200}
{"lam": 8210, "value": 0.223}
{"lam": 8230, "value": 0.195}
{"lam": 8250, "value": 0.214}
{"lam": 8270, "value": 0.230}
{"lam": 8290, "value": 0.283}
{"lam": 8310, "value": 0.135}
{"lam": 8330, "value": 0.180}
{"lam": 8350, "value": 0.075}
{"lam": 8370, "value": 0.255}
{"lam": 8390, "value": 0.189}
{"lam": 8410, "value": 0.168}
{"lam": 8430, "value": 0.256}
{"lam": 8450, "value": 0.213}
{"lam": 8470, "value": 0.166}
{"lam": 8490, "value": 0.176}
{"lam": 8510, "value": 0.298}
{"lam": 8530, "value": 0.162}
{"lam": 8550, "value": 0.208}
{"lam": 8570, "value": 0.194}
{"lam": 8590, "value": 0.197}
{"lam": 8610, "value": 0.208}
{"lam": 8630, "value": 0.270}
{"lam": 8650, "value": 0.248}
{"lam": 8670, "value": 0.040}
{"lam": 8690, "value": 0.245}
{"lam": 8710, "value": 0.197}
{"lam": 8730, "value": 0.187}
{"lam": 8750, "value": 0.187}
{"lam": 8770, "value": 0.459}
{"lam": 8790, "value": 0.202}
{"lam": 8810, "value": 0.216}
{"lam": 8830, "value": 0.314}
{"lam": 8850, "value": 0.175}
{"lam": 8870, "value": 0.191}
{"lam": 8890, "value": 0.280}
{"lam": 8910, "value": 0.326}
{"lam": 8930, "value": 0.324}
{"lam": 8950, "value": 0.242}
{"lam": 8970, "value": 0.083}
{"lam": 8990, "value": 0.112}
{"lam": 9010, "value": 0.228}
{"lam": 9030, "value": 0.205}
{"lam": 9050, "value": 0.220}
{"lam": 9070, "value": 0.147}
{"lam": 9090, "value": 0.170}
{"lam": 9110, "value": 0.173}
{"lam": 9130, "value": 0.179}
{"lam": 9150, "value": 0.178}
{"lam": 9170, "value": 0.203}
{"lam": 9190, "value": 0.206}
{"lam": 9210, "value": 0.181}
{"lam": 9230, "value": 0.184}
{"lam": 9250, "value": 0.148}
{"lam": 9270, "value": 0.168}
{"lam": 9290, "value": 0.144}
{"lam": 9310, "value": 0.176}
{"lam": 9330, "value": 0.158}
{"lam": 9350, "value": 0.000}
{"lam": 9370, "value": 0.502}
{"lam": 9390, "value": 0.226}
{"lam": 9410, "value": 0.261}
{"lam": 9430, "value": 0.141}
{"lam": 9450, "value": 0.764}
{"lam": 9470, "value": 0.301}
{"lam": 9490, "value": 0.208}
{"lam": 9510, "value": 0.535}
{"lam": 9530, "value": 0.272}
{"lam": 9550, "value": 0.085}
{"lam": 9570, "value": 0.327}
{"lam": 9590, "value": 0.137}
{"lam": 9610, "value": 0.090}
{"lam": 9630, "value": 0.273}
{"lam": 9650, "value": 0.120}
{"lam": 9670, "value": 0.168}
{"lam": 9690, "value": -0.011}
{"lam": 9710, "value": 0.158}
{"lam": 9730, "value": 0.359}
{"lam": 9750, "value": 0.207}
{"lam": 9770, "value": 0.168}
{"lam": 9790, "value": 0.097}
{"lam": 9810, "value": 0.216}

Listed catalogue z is 0.752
